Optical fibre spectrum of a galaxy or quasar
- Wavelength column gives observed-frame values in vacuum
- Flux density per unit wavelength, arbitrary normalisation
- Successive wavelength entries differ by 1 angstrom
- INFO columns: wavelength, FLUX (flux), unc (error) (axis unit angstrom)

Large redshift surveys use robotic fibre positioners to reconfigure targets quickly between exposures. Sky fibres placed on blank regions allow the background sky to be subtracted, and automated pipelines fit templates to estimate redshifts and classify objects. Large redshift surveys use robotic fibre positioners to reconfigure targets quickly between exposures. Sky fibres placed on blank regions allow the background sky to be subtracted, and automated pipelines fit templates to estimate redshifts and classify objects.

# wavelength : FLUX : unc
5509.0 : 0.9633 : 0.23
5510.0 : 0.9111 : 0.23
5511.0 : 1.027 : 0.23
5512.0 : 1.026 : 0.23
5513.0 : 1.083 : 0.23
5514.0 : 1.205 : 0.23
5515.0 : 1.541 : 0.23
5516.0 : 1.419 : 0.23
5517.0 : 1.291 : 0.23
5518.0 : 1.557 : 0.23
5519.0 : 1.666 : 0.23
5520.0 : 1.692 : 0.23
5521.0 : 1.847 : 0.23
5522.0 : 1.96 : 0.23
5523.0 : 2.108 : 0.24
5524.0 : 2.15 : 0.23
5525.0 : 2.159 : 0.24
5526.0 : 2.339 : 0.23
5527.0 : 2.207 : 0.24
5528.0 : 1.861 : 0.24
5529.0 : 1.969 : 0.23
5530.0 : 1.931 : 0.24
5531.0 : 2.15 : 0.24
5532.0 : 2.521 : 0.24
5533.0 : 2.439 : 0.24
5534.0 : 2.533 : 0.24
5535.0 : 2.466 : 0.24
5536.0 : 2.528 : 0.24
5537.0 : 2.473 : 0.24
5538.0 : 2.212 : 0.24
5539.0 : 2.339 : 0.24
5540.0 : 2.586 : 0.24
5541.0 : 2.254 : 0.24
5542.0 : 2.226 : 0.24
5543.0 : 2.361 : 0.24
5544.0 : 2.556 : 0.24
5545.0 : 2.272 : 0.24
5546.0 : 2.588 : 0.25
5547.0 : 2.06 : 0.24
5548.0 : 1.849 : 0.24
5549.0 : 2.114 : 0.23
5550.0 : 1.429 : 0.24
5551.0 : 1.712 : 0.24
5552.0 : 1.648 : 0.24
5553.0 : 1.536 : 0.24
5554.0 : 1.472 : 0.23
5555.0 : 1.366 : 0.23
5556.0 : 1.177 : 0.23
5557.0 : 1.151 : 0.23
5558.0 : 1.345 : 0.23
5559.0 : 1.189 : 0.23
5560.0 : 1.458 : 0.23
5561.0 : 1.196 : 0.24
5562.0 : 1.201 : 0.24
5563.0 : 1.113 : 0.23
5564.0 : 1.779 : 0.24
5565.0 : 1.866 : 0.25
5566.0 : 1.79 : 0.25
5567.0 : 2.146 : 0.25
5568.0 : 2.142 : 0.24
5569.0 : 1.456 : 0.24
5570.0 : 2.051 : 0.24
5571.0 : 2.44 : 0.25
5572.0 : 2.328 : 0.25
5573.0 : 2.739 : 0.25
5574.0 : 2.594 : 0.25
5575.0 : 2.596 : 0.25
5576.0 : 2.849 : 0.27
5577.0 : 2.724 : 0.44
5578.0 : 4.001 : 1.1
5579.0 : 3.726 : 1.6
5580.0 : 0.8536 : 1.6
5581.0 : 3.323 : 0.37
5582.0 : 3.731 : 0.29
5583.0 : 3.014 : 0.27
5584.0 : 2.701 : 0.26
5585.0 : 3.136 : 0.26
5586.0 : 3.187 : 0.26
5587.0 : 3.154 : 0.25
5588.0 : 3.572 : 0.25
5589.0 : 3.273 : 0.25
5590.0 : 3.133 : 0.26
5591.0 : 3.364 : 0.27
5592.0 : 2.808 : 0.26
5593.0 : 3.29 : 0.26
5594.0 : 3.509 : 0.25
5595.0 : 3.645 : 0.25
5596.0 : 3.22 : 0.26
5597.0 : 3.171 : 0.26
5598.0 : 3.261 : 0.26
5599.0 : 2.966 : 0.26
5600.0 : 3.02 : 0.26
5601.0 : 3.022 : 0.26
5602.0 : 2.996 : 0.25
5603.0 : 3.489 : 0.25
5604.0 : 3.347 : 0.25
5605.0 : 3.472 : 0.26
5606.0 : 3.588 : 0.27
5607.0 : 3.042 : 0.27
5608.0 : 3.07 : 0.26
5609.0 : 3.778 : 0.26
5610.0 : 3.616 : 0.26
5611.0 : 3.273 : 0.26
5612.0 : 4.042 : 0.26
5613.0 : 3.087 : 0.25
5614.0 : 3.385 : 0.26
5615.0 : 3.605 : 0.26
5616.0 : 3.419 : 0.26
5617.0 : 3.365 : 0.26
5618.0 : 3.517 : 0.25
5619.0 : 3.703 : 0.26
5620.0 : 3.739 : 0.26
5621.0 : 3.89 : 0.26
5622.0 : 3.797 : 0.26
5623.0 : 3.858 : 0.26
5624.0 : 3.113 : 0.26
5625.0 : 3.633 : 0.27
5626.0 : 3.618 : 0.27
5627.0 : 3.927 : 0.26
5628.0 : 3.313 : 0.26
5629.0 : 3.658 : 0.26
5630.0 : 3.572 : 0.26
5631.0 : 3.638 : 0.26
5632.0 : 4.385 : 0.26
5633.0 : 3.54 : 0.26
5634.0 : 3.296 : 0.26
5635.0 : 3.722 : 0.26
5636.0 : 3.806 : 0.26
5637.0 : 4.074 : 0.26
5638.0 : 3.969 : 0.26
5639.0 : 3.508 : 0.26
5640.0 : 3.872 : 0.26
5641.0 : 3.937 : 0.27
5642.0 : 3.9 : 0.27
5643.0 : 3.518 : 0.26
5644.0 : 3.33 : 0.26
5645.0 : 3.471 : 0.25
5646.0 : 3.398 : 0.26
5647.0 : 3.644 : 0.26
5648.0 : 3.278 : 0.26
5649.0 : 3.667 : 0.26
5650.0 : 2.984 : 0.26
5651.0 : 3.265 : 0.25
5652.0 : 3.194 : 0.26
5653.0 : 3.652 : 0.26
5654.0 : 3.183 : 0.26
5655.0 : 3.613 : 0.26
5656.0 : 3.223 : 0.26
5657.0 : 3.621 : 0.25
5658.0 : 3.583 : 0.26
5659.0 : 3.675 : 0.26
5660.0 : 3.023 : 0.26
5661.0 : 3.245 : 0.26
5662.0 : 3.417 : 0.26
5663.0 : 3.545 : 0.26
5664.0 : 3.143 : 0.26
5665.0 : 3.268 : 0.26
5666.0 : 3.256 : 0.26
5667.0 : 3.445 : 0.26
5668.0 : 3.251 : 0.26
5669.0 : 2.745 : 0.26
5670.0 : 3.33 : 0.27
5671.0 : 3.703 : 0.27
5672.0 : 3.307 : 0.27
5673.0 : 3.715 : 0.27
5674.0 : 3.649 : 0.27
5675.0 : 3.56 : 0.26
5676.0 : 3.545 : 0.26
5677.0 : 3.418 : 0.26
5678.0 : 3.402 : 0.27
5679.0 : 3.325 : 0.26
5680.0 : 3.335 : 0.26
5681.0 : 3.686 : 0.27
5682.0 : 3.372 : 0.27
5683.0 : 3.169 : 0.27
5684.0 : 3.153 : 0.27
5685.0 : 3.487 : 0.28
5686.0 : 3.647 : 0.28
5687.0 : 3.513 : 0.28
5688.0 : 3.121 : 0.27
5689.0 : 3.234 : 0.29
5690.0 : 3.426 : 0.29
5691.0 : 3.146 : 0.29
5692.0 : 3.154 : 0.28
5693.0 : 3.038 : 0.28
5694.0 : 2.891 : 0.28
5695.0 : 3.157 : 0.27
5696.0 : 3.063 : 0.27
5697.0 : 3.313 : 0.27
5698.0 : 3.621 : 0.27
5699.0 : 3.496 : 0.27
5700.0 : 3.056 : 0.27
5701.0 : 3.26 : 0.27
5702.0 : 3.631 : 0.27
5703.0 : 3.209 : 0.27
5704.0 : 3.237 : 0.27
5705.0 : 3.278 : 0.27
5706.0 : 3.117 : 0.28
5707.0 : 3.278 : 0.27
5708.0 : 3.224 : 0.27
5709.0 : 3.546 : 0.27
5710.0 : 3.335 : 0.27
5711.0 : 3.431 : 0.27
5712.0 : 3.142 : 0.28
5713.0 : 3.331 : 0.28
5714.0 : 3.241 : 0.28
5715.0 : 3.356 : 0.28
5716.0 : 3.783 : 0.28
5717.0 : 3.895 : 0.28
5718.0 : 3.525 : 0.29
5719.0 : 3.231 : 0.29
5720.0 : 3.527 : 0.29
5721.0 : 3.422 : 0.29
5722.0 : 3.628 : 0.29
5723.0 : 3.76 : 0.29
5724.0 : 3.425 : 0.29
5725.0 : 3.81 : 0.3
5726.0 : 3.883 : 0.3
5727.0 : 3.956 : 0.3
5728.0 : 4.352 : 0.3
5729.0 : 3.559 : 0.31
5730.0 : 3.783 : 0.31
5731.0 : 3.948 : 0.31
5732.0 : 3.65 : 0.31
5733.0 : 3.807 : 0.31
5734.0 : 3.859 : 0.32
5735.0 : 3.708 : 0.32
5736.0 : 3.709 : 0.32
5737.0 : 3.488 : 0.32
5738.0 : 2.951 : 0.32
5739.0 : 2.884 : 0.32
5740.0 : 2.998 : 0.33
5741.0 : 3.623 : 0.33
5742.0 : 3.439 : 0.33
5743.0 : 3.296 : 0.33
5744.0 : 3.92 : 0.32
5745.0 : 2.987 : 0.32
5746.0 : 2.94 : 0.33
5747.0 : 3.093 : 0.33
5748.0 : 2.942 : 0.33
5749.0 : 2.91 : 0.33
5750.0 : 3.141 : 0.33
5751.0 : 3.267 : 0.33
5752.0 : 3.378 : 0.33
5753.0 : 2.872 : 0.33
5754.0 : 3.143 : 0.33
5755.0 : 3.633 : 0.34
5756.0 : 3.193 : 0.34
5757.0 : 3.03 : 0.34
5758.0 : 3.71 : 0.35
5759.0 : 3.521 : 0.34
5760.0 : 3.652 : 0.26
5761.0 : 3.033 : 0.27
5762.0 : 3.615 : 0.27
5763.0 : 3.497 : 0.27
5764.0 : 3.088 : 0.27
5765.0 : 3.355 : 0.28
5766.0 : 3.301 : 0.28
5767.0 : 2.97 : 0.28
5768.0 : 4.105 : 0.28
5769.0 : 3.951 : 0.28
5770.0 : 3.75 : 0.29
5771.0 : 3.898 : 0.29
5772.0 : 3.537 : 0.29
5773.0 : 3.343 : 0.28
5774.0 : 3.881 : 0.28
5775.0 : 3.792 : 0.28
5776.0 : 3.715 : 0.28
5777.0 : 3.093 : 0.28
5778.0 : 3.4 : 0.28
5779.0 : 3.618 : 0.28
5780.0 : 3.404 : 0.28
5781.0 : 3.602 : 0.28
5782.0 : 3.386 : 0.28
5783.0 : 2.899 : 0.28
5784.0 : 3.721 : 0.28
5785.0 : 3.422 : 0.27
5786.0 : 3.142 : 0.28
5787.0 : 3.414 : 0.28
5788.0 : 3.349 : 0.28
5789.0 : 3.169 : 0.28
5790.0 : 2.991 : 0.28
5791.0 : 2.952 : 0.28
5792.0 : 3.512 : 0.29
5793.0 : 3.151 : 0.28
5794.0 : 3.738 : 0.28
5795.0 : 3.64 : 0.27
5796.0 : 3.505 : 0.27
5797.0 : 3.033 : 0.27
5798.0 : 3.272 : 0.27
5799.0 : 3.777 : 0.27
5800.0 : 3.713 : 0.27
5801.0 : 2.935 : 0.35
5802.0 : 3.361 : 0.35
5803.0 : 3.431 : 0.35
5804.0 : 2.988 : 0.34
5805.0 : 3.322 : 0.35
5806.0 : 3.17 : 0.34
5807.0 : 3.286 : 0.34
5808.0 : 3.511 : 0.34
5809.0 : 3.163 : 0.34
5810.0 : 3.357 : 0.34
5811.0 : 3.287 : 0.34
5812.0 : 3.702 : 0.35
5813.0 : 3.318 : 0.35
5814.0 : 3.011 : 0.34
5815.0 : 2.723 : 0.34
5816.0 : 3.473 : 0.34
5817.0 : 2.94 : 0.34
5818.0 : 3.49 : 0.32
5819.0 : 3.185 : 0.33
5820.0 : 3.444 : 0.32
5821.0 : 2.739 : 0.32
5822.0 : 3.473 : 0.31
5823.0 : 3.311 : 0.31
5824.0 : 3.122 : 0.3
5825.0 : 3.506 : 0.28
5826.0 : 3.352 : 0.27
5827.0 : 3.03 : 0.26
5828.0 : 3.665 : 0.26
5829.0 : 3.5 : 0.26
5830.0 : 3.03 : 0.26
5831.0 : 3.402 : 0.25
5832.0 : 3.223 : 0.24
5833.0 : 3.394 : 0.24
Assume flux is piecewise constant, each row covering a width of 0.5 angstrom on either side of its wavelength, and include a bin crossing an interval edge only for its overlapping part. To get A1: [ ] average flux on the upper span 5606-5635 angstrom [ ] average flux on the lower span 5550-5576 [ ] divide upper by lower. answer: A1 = 2.03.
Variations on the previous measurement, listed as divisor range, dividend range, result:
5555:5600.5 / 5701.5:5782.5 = 1.37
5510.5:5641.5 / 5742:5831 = 1.26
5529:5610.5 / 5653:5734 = 1.37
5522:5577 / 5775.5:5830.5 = 1.64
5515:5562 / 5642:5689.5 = 1.76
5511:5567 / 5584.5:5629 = 1.84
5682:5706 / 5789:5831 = 1.01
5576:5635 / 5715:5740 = 1.08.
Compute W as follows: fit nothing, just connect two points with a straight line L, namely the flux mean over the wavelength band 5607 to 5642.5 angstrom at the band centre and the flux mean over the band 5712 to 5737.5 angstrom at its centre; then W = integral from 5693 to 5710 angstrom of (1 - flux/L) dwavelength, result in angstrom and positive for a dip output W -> 1.8 angstrom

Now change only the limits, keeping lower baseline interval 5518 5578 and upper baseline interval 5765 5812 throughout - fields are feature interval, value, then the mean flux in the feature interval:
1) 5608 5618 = -4.5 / 3.49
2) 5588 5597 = -4.0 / 3.29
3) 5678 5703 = -4.0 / 3.3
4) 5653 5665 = -3.3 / 3.39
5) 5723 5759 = -3.5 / 3.44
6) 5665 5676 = -2.7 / 3.4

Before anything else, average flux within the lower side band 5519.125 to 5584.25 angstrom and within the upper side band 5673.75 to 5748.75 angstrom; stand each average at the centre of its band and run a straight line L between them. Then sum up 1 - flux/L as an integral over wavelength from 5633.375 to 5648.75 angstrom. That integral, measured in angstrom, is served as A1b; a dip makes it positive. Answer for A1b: -4.3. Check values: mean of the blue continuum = 2.13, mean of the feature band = 3.65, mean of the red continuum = 3.42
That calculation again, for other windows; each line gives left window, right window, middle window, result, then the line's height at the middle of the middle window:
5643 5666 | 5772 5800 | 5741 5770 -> 0.61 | 3.41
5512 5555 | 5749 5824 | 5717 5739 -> -4.43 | 3.04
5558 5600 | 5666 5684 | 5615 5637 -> -4.79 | 3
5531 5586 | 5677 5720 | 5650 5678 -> -3.08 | 3.05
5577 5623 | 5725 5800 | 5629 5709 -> -1.26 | 3.37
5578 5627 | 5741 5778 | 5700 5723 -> -0.12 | 3.37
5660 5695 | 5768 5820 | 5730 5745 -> -0.66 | 3.36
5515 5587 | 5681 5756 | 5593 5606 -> -4.07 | 2.49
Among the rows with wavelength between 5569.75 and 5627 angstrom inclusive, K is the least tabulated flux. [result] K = 0.8536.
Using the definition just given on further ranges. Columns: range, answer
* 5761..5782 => 2.97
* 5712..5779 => 2.872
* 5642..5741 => 2.745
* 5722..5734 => 3.425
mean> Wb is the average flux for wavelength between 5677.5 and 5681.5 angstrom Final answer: 3.44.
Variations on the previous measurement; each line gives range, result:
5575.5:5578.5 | 3.19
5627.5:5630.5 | 3.51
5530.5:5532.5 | 2.34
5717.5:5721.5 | 3.43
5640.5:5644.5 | 3.67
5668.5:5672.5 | 3.27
